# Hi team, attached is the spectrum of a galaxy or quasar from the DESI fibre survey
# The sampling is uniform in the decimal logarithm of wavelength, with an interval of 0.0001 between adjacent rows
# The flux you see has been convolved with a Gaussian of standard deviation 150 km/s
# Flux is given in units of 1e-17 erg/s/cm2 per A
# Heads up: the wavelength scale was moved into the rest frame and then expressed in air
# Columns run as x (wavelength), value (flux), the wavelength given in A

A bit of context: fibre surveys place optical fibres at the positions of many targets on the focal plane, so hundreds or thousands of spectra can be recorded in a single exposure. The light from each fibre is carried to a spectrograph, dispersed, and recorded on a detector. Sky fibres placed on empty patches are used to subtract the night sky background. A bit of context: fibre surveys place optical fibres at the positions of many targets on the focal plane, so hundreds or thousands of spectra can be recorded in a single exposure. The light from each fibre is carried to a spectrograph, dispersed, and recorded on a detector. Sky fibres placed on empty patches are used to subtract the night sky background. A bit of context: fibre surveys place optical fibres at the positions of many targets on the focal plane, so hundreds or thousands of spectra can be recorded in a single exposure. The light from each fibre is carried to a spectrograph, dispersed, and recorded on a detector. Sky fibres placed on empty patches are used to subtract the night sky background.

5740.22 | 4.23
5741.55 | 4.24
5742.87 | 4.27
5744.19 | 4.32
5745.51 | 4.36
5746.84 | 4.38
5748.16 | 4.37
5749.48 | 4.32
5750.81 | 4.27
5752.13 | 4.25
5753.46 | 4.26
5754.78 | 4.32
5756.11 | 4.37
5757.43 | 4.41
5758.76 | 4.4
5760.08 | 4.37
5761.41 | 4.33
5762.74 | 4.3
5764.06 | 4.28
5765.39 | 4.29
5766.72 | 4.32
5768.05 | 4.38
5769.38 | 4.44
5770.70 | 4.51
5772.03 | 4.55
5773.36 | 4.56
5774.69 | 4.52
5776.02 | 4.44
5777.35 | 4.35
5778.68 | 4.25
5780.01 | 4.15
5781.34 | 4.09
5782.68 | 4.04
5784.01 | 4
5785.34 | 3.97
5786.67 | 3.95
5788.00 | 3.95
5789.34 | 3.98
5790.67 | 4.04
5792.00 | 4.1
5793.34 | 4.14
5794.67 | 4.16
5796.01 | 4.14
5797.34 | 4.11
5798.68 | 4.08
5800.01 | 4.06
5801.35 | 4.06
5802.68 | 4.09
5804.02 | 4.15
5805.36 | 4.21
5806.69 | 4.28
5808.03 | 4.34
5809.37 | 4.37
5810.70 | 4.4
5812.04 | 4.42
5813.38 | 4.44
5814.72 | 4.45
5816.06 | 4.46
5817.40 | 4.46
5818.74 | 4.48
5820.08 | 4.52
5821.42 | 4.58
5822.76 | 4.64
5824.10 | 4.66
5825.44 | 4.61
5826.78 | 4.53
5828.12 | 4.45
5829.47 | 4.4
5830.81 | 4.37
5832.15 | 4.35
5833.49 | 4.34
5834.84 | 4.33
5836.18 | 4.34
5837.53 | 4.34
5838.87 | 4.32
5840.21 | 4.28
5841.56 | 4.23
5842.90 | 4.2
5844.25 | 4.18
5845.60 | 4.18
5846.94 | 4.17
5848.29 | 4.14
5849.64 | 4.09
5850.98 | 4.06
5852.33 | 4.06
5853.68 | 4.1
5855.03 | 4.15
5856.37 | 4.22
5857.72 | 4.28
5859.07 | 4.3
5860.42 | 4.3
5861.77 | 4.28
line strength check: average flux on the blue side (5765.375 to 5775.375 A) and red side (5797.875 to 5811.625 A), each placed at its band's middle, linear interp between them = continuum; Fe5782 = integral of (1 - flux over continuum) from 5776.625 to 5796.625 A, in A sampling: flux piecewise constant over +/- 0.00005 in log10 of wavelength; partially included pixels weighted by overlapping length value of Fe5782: 1.2 A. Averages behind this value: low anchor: 4.46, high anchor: 4.21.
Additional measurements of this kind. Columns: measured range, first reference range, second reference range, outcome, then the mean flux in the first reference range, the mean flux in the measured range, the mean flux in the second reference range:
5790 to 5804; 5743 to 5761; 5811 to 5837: 1.0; 4.34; 4.1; 4.46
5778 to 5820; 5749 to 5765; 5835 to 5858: 0.7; 4.32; 4.19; 4.2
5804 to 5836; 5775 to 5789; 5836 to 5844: -1.6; 4.12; 4.43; 4.28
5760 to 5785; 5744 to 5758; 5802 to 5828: 0.3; 4.33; 4.32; 4.43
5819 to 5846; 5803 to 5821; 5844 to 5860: -0.8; 4.38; 4.4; 4.16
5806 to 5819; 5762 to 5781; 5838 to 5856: -0.4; 4.38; 4.41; 4.17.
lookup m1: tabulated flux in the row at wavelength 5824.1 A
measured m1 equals 4.66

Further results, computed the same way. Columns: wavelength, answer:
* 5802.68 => 4.09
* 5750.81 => 4.27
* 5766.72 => 4.32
